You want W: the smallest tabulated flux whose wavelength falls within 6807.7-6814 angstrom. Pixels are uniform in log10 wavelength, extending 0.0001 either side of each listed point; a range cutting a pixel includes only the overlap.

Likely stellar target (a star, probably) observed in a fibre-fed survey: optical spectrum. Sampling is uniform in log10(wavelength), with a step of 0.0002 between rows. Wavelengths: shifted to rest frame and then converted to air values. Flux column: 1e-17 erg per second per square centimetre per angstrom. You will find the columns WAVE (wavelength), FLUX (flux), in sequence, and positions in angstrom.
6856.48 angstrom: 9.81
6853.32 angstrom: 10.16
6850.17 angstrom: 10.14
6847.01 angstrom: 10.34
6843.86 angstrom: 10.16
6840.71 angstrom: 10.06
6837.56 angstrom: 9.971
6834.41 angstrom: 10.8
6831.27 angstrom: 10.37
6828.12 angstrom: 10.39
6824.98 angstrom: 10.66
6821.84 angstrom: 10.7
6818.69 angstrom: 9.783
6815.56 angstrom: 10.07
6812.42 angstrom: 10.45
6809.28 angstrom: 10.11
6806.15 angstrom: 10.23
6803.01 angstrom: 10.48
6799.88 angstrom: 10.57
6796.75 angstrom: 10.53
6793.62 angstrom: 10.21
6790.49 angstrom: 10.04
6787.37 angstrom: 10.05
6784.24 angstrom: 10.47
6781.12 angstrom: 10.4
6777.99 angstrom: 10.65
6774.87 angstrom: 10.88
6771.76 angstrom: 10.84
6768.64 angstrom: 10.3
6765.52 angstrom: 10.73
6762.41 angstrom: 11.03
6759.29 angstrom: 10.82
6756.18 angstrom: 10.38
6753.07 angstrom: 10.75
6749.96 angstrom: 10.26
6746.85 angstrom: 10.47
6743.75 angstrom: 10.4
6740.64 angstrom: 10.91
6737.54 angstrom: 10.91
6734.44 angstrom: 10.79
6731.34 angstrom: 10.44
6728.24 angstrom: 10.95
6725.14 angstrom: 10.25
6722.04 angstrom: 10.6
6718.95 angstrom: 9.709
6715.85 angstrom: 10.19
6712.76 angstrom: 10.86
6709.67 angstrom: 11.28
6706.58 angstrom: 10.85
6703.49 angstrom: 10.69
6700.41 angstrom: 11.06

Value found 10.11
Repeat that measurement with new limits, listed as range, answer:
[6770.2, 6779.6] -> 10.65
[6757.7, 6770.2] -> 10.3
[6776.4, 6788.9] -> 10.05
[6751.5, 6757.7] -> 10.38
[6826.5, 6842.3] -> 9.971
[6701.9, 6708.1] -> 10.69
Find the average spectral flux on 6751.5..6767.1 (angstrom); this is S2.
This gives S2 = 10.7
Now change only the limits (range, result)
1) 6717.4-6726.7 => 10.2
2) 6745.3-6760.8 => 10.5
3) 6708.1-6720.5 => 10.5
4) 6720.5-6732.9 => 10.6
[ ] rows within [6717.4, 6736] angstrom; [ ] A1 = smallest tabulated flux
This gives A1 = 9.709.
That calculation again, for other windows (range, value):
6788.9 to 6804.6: 10.04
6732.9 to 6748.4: 10.4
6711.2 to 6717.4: 10.19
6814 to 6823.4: 9.783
